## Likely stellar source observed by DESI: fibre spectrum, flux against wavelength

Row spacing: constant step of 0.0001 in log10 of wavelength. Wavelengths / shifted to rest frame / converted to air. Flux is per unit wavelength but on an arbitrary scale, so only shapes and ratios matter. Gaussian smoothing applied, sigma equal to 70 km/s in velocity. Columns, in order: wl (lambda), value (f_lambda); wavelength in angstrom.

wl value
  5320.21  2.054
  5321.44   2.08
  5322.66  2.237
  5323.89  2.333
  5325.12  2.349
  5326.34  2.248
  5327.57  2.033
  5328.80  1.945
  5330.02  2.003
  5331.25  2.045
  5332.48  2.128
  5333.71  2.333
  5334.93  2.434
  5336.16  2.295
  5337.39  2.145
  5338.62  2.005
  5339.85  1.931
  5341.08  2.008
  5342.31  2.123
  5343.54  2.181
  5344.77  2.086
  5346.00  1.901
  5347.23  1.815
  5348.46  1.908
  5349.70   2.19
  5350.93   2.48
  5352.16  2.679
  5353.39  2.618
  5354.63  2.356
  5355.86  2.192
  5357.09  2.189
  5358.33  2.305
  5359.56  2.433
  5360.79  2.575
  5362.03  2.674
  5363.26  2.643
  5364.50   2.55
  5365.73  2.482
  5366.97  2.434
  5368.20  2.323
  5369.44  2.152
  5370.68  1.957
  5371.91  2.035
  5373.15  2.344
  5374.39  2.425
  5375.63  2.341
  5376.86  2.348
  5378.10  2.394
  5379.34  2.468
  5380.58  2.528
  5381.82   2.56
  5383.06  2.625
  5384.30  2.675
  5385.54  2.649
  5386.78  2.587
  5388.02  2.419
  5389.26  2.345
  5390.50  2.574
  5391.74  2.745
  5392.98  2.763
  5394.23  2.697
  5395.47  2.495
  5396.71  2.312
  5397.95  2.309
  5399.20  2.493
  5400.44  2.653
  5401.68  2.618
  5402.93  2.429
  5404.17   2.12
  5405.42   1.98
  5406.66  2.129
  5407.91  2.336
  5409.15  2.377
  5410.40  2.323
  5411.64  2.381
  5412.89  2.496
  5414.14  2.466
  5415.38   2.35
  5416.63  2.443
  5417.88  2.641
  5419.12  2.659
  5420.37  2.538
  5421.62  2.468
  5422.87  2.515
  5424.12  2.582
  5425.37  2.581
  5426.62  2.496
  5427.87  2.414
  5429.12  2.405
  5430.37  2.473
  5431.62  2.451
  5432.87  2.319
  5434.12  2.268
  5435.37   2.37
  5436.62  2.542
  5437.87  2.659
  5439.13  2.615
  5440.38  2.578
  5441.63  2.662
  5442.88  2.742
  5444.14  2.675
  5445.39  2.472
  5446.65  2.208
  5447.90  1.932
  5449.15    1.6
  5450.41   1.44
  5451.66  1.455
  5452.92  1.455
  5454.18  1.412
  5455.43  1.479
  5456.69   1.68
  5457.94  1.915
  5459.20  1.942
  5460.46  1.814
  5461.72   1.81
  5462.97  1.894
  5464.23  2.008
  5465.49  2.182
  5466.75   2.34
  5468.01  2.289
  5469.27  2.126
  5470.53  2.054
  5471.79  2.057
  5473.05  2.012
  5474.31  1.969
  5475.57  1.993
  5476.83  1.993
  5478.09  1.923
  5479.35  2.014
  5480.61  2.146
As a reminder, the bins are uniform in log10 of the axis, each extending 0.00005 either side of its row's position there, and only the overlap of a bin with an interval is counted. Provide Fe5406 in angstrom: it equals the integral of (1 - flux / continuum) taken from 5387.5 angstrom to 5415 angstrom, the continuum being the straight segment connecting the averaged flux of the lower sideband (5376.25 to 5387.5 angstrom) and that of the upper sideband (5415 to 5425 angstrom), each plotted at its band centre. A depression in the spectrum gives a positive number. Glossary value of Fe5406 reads 1.1 angstrom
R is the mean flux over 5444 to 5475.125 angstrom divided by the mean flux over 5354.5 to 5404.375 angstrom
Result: 0.8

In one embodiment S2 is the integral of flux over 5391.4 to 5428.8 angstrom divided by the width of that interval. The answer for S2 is 2.46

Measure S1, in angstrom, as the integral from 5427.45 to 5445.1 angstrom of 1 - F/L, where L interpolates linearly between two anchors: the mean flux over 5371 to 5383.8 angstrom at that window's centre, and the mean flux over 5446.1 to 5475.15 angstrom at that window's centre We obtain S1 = -4.25 angstrom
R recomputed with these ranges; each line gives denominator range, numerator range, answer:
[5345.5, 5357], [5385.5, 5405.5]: 1.11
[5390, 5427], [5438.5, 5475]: 0.82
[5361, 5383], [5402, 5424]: 1.00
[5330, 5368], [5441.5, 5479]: 0.87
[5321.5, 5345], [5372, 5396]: 1.17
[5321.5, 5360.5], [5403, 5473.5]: 1.02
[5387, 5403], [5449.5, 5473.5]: 0.73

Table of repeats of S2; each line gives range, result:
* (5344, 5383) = 2.34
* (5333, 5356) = 2.19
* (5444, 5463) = 1.8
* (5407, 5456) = 2.31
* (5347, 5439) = 2.43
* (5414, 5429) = 2.51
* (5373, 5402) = 2.52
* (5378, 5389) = 2.54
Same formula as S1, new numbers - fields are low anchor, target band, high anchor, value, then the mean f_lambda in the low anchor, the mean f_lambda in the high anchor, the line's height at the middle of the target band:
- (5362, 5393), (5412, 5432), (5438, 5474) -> -2.52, 2.45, 2.04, 2.22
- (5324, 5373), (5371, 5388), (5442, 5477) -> -2.27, 2.24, 1.97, 2.16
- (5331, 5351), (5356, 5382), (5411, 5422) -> -1.51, 2.11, 2.49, 2.25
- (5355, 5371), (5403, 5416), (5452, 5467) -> -1.21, 2.39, 1.81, 2.11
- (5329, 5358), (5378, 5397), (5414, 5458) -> -2.88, 2.17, 2.28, 2.22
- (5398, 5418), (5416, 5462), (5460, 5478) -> -0.49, 2.38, 2.04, 2.21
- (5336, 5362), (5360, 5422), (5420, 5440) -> -2.45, 2.22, 2.48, 2.35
